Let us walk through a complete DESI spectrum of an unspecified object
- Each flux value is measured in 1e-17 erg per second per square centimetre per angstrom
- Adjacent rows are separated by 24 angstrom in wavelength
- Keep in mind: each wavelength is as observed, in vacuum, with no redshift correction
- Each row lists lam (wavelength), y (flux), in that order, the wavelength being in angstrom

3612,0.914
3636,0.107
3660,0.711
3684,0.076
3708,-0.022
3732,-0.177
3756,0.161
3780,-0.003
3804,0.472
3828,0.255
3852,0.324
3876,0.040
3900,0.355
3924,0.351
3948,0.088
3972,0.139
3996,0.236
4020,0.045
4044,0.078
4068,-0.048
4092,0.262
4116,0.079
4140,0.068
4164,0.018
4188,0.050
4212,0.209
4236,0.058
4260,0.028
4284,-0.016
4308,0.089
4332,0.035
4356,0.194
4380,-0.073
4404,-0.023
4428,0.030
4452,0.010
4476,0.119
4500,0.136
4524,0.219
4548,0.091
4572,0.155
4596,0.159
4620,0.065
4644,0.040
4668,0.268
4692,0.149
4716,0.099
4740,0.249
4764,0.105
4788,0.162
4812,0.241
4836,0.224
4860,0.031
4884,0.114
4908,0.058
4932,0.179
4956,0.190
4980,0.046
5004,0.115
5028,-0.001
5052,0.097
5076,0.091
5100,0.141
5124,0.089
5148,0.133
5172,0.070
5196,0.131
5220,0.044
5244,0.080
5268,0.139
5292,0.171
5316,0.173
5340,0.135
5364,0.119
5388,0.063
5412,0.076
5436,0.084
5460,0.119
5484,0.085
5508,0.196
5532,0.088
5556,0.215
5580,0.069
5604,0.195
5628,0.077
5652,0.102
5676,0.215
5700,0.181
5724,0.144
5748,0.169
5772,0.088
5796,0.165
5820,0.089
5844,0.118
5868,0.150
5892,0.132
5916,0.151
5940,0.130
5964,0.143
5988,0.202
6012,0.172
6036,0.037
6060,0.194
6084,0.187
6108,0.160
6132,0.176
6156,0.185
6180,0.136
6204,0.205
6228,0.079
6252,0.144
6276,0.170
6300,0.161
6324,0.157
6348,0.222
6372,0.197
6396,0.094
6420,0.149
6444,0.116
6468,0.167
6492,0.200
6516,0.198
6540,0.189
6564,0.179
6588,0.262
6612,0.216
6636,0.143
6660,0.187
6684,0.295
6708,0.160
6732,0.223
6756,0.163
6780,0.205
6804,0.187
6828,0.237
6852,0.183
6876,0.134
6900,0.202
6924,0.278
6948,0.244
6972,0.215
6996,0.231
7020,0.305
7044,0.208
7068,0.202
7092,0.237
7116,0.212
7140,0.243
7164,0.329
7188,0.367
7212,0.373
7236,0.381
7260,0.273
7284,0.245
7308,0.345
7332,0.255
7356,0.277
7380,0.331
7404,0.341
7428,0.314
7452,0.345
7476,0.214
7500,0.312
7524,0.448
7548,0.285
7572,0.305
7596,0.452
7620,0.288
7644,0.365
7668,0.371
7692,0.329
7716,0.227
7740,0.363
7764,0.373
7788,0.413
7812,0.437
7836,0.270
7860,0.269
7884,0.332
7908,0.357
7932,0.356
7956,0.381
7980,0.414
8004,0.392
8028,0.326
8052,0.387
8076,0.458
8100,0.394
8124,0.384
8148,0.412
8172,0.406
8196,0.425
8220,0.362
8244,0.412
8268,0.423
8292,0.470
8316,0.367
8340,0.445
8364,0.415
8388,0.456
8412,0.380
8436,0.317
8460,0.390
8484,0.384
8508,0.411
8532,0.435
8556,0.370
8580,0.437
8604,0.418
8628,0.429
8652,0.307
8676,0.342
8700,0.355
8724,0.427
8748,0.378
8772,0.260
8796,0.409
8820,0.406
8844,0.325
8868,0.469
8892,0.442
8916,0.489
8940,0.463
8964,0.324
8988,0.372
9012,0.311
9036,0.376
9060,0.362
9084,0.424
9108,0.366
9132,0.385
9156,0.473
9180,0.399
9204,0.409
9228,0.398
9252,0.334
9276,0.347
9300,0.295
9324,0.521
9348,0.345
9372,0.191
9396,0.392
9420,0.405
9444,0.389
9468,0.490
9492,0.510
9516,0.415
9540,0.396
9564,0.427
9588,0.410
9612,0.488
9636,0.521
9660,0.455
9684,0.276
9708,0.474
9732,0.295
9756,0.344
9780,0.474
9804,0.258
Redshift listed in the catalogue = 0.791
